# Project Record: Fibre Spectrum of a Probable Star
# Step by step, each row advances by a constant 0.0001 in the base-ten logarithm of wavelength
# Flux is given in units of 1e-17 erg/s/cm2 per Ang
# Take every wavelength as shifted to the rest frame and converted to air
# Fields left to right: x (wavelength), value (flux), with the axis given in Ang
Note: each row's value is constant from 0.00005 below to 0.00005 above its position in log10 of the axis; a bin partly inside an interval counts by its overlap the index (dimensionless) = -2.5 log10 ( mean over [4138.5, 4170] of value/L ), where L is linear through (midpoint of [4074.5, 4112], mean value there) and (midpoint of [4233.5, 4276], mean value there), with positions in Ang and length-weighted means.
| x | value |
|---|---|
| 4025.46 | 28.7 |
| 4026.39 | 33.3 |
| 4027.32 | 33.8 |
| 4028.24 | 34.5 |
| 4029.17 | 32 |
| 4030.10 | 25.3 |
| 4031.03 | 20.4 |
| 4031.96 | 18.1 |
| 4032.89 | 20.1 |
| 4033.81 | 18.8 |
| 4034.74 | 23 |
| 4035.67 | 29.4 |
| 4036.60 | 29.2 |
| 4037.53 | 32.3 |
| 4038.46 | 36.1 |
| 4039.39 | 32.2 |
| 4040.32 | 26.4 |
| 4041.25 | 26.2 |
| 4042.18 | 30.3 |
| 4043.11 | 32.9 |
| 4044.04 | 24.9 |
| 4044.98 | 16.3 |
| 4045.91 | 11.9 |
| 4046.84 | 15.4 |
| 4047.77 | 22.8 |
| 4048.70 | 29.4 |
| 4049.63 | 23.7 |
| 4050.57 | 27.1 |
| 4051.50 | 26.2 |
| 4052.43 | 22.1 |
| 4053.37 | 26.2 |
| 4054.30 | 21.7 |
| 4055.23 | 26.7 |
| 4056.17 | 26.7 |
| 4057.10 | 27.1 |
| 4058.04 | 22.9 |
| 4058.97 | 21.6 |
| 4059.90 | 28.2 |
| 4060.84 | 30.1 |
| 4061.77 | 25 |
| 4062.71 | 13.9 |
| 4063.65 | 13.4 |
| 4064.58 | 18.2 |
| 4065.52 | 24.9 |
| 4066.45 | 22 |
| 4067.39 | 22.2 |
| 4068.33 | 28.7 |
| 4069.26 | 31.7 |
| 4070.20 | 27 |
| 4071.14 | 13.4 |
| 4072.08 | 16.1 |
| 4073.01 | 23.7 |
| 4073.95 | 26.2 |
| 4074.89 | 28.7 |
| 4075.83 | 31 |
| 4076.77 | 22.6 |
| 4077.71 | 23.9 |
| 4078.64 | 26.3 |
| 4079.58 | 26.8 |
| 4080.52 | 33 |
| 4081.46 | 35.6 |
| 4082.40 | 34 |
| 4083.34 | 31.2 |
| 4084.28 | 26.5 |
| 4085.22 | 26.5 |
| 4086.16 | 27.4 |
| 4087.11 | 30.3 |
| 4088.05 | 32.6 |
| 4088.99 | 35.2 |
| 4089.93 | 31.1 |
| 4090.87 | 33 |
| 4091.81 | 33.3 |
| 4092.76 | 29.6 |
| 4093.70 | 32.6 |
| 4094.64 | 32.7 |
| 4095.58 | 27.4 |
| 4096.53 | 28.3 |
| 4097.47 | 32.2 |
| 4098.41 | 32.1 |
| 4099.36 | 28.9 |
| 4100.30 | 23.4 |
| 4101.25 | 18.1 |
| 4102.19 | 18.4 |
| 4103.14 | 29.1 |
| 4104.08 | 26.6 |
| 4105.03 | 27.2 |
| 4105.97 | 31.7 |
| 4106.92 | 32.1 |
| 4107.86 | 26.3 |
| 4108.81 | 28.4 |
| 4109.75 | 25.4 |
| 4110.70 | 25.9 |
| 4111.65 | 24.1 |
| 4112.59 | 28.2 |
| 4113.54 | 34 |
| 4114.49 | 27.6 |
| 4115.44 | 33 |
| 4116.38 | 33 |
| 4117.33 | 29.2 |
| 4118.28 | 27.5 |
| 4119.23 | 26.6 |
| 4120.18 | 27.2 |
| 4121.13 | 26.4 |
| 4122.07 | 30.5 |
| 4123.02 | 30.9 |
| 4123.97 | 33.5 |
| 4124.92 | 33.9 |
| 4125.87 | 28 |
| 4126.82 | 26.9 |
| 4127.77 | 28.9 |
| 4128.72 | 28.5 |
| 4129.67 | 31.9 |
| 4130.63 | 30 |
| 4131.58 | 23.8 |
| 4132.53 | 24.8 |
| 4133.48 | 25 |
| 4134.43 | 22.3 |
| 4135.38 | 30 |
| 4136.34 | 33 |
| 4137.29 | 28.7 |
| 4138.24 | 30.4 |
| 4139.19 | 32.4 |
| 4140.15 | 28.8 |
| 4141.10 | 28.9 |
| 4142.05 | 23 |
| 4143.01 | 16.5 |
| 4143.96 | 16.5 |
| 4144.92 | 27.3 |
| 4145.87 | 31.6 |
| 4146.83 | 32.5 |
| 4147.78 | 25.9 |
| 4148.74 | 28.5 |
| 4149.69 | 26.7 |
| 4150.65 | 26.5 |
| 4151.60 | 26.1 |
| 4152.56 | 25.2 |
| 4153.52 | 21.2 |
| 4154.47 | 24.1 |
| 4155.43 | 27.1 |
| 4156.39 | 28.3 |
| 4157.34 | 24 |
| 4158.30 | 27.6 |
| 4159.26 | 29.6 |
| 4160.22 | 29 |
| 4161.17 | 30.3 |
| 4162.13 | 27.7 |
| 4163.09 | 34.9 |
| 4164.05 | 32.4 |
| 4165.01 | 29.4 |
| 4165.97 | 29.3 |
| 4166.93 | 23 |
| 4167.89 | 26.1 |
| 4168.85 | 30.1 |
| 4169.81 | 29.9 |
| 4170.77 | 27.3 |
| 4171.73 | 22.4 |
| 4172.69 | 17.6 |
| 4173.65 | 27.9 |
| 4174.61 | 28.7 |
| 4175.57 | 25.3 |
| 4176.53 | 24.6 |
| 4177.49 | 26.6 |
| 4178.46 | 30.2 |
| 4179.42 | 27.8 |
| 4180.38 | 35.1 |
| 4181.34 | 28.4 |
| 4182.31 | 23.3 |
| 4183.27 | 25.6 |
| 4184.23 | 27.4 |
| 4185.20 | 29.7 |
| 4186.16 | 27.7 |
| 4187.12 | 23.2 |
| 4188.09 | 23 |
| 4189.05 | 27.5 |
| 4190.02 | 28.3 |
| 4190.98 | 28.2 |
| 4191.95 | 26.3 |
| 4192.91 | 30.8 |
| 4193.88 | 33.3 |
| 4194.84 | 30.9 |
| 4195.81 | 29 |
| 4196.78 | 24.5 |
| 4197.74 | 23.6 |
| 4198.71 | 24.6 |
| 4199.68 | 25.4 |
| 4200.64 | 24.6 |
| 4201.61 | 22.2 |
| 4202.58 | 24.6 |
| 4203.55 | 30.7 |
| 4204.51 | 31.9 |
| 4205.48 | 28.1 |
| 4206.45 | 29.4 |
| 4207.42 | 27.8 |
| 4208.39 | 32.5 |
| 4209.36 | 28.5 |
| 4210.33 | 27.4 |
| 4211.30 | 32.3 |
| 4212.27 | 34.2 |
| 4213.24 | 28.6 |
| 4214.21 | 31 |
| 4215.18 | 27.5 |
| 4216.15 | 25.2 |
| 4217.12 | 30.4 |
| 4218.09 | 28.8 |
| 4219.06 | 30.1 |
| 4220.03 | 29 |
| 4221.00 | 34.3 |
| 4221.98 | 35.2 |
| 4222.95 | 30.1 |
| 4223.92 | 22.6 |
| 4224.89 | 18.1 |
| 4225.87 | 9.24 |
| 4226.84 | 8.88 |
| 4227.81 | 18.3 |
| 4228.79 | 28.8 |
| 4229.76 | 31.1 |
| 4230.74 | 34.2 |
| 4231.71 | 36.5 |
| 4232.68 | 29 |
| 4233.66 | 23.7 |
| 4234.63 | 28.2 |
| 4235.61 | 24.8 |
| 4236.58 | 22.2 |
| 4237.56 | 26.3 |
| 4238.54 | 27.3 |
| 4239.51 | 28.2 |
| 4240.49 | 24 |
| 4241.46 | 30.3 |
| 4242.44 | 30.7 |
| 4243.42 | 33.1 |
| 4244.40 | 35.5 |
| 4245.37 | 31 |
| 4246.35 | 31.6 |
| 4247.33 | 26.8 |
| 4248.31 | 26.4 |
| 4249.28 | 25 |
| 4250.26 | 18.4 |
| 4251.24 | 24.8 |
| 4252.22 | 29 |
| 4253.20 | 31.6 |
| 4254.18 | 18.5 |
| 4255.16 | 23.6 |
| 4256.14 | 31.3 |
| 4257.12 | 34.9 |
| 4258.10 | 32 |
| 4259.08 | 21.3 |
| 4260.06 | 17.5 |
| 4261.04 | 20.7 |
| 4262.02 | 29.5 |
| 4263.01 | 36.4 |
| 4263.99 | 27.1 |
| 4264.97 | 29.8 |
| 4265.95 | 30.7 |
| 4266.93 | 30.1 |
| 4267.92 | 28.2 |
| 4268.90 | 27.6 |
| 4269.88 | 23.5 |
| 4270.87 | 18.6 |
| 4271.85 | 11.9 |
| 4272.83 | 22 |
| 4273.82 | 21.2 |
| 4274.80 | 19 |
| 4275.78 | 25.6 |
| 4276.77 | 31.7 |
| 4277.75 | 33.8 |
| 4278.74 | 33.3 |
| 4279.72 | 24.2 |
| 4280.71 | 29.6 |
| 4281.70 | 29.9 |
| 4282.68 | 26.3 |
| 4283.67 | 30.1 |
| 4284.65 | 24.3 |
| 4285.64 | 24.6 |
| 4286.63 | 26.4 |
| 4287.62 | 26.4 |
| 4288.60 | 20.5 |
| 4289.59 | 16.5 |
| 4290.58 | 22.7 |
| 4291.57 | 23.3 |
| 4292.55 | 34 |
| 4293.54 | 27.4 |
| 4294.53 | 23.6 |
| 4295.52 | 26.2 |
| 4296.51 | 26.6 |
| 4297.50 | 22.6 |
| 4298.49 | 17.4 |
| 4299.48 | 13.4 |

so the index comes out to 0.02 mag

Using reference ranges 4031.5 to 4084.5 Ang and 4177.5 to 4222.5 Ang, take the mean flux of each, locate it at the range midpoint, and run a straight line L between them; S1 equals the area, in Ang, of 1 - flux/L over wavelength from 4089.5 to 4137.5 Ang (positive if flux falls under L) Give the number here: -4.1 Ang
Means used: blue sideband 25.1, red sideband 28.4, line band 28.6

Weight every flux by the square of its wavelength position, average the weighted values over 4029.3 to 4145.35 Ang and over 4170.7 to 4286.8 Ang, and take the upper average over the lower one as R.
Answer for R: 1.1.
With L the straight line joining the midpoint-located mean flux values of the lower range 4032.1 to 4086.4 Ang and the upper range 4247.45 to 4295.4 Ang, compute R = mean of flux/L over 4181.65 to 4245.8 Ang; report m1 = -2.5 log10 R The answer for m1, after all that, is -0.07 mag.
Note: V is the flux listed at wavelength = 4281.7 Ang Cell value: 29.9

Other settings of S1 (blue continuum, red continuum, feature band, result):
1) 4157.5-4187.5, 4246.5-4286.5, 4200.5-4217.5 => -1.04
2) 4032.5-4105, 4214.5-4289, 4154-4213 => -2.62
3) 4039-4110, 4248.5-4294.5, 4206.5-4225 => -2.33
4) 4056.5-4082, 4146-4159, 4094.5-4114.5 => -1.63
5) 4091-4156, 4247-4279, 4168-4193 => 0.17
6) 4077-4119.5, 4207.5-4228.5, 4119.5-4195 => 0.84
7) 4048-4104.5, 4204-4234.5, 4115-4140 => -1.90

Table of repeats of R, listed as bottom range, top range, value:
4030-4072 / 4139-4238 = 1.20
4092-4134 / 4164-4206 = 0.99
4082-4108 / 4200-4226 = 1.02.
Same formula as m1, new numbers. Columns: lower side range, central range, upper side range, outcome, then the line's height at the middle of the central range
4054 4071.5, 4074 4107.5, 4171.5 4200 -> -0.20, 24.3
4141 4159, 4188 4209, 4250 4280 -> -0.07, 25.8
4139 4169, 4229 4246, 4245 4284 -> -0.10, 26.7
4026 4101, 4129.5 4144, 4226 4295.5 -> -0.01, 26.5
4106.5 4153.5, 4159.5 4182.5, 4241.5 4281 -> -0.01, 27.6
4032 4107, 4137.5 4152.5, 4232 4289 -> -0.01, 26.5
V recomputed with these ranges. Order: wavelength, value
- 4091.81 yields 33.3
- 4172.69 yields 17.6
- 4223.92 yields 22.6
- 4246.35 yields 31.6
